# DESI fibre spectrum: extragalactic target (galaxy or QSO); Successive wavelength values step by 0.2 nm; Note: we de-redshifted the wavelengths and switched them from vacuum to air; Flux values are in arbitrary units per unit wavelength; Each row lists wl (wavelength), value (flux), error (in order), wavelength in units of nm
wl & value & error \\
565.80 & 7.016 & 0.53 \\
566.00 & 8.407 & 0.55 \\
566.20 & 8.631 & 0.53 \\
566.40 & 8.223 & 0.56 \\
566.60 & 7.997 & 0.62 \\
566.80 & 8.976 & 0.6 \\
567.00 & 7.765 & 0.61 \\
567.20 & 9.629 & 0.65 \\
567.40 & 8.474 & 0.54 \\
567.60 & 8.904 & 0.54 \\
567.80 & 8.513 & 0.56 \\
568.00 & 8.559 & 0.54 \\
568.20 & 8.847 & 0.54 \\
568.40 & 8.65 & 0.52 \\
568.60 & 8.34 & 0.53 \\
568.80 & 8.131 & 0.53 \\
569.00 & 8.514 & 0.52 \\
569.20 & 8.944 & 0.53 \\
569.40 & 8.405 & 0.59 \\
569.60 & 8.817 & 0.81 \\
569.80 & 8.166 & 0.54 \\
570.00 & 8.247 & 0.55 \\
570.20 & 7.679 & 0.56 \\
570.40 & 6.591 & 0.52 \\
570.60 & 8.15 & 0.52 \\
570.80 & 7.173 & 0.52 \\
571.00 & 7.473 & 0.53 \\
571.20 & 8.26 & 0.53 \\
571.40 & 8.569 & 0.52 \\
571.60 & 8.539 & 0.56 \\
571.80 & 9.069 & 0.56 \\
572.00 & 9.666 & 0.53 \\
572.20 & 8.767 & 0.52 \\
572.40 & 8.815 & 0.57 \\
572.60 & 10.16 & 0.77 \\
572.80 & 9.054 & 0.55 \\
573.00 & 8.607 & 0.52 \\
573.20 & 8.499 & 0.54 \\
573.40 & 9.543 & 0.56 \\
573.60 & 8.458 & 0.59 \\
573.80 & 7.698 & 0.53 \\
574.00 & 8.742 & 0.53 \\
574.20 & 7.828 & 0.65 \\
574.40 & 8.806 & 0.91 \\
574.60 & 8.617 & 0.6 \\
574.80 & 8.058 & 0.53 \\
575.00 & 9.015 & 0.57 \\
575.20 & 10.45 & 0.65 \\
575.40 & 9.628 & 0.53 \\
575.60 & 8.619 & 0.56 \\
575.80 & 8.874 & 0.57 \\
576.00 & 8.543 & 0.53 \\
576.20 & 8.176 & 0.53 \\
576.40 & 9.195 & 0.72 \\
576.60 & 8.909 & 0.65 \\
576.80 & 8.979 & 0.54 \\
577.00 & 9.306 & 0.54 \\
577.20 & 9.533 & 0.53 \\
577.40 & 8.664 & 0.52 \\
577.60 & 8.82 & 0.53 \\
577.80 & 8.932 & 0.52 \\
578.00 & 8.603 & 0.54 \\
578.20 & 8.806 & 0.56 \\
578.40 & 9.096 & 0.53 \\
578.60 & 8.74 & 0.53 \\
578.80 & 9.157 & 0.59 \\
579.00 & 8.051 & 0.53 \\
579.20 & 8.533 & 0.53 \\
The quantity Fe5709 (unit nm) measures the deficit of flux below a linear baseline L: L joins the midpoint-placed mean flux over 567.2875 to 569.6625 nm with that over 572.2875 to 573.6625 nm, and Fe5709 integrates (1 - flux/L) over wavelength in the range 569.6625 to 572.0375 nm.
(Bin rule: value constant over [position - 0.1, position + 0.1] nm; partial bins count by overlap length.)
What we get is 0.20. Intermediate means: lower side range 8.59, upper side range 9.03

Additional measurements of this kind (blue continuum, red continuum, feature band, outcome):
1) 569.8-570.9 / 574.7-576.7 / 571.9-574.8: -0.15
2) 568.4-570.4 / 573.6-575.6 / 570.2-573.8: 0.01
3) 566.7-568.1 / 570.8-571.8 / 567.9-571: 0.09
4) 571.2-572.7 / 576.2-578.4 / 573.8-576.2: 0.06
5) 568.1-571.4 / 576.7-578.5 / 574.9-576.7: -0.05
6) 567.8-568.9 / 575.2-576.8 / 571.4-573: -0.06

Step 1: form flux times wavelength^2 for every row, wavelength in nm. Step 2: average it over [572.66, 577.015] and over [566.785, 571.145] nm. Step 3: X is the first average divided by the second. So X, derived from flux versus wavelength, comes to 1.08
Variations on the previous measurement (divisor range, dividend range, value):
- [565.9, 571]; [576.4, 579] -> 1.11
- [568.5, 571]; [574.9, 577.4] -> 1.15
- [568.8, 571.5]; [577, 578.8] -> 1.14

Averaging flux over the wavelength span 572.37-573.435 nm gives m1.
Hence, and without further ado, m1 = 9.11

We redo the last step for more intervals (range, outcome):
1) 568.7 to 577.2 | 8.62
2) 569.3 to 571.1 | 7.86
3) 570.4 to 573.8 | 8.59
